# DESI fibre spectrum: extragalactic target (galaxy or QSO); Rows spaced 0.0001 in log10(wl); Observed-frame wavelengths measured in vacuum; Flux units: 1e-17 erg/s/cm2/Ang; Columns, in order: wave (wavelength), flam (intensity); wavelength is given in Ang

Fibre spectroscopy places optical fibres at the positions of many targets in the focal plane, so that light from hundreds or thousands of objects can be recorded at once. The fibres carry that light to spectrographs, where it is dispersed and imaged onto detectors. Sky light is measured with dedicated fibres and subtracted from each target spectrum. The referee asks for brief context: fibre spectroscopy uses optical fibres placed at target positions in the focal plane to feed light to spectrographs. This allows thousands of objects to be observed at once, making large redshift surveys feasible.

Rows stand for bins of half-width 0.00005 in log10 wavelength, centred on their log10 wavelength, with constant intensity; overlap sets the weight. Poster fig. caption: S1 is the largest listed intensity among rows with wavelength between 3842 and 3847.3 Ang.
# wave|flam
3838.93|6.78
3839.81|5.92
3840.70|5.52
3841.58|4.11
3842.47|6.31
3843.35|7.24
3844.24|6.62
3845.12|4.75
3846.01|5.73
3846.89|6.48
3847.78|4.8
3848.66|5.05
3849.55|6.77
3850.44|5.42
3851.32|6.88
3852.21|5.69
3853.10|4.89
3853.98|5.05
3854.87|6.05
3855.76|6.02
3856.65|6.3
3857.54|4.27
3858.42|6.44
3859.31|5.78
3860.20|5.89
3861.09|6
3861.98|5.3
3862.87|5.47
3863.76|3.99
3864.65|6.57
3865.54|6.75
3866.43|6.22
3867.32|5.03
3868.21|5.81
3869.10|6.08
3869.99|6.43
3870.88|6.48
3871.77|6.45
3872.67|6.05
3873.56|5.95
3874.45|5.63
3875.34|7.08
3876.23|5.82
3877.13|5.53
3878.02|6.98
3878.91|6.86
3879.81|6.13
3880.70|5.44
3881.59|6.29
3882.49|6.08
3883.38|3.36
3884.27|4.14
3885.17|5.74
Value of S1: 7.24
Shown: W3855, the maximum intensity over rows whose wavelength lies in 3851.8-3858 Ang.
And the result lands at 6.3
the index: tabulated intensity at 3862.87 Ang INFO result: 5.47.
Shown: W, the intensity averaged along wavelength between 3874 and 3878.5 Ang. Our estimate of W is 6.22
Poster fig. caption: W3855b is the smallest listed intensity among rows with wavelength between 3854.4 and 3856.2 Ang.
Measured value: 6.02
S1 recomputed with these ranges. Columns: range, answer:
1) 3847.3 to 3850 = 6.77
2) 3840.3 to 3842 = 5.52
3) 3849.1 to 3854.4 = 6.88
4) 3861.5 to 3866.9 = 6.75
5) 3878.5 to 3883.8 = 6.86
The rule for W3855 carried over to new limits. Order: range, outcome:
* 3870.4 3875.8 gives 7.08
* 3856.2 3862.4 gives 6.44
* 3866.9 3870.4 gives 6.43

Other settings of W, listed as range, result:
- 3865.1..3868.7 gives 5.96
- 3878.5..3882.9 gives 6.15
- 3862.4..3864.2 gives 4.74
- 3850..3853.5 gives 5.73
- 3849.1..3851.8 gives 6.34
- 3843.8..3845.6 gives 5.69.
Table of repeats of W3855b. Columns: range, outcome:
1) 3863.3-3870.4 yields 3.99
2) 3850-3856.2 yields 4.89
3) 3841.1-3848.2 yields 4.11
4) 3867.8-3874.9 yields 5.63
